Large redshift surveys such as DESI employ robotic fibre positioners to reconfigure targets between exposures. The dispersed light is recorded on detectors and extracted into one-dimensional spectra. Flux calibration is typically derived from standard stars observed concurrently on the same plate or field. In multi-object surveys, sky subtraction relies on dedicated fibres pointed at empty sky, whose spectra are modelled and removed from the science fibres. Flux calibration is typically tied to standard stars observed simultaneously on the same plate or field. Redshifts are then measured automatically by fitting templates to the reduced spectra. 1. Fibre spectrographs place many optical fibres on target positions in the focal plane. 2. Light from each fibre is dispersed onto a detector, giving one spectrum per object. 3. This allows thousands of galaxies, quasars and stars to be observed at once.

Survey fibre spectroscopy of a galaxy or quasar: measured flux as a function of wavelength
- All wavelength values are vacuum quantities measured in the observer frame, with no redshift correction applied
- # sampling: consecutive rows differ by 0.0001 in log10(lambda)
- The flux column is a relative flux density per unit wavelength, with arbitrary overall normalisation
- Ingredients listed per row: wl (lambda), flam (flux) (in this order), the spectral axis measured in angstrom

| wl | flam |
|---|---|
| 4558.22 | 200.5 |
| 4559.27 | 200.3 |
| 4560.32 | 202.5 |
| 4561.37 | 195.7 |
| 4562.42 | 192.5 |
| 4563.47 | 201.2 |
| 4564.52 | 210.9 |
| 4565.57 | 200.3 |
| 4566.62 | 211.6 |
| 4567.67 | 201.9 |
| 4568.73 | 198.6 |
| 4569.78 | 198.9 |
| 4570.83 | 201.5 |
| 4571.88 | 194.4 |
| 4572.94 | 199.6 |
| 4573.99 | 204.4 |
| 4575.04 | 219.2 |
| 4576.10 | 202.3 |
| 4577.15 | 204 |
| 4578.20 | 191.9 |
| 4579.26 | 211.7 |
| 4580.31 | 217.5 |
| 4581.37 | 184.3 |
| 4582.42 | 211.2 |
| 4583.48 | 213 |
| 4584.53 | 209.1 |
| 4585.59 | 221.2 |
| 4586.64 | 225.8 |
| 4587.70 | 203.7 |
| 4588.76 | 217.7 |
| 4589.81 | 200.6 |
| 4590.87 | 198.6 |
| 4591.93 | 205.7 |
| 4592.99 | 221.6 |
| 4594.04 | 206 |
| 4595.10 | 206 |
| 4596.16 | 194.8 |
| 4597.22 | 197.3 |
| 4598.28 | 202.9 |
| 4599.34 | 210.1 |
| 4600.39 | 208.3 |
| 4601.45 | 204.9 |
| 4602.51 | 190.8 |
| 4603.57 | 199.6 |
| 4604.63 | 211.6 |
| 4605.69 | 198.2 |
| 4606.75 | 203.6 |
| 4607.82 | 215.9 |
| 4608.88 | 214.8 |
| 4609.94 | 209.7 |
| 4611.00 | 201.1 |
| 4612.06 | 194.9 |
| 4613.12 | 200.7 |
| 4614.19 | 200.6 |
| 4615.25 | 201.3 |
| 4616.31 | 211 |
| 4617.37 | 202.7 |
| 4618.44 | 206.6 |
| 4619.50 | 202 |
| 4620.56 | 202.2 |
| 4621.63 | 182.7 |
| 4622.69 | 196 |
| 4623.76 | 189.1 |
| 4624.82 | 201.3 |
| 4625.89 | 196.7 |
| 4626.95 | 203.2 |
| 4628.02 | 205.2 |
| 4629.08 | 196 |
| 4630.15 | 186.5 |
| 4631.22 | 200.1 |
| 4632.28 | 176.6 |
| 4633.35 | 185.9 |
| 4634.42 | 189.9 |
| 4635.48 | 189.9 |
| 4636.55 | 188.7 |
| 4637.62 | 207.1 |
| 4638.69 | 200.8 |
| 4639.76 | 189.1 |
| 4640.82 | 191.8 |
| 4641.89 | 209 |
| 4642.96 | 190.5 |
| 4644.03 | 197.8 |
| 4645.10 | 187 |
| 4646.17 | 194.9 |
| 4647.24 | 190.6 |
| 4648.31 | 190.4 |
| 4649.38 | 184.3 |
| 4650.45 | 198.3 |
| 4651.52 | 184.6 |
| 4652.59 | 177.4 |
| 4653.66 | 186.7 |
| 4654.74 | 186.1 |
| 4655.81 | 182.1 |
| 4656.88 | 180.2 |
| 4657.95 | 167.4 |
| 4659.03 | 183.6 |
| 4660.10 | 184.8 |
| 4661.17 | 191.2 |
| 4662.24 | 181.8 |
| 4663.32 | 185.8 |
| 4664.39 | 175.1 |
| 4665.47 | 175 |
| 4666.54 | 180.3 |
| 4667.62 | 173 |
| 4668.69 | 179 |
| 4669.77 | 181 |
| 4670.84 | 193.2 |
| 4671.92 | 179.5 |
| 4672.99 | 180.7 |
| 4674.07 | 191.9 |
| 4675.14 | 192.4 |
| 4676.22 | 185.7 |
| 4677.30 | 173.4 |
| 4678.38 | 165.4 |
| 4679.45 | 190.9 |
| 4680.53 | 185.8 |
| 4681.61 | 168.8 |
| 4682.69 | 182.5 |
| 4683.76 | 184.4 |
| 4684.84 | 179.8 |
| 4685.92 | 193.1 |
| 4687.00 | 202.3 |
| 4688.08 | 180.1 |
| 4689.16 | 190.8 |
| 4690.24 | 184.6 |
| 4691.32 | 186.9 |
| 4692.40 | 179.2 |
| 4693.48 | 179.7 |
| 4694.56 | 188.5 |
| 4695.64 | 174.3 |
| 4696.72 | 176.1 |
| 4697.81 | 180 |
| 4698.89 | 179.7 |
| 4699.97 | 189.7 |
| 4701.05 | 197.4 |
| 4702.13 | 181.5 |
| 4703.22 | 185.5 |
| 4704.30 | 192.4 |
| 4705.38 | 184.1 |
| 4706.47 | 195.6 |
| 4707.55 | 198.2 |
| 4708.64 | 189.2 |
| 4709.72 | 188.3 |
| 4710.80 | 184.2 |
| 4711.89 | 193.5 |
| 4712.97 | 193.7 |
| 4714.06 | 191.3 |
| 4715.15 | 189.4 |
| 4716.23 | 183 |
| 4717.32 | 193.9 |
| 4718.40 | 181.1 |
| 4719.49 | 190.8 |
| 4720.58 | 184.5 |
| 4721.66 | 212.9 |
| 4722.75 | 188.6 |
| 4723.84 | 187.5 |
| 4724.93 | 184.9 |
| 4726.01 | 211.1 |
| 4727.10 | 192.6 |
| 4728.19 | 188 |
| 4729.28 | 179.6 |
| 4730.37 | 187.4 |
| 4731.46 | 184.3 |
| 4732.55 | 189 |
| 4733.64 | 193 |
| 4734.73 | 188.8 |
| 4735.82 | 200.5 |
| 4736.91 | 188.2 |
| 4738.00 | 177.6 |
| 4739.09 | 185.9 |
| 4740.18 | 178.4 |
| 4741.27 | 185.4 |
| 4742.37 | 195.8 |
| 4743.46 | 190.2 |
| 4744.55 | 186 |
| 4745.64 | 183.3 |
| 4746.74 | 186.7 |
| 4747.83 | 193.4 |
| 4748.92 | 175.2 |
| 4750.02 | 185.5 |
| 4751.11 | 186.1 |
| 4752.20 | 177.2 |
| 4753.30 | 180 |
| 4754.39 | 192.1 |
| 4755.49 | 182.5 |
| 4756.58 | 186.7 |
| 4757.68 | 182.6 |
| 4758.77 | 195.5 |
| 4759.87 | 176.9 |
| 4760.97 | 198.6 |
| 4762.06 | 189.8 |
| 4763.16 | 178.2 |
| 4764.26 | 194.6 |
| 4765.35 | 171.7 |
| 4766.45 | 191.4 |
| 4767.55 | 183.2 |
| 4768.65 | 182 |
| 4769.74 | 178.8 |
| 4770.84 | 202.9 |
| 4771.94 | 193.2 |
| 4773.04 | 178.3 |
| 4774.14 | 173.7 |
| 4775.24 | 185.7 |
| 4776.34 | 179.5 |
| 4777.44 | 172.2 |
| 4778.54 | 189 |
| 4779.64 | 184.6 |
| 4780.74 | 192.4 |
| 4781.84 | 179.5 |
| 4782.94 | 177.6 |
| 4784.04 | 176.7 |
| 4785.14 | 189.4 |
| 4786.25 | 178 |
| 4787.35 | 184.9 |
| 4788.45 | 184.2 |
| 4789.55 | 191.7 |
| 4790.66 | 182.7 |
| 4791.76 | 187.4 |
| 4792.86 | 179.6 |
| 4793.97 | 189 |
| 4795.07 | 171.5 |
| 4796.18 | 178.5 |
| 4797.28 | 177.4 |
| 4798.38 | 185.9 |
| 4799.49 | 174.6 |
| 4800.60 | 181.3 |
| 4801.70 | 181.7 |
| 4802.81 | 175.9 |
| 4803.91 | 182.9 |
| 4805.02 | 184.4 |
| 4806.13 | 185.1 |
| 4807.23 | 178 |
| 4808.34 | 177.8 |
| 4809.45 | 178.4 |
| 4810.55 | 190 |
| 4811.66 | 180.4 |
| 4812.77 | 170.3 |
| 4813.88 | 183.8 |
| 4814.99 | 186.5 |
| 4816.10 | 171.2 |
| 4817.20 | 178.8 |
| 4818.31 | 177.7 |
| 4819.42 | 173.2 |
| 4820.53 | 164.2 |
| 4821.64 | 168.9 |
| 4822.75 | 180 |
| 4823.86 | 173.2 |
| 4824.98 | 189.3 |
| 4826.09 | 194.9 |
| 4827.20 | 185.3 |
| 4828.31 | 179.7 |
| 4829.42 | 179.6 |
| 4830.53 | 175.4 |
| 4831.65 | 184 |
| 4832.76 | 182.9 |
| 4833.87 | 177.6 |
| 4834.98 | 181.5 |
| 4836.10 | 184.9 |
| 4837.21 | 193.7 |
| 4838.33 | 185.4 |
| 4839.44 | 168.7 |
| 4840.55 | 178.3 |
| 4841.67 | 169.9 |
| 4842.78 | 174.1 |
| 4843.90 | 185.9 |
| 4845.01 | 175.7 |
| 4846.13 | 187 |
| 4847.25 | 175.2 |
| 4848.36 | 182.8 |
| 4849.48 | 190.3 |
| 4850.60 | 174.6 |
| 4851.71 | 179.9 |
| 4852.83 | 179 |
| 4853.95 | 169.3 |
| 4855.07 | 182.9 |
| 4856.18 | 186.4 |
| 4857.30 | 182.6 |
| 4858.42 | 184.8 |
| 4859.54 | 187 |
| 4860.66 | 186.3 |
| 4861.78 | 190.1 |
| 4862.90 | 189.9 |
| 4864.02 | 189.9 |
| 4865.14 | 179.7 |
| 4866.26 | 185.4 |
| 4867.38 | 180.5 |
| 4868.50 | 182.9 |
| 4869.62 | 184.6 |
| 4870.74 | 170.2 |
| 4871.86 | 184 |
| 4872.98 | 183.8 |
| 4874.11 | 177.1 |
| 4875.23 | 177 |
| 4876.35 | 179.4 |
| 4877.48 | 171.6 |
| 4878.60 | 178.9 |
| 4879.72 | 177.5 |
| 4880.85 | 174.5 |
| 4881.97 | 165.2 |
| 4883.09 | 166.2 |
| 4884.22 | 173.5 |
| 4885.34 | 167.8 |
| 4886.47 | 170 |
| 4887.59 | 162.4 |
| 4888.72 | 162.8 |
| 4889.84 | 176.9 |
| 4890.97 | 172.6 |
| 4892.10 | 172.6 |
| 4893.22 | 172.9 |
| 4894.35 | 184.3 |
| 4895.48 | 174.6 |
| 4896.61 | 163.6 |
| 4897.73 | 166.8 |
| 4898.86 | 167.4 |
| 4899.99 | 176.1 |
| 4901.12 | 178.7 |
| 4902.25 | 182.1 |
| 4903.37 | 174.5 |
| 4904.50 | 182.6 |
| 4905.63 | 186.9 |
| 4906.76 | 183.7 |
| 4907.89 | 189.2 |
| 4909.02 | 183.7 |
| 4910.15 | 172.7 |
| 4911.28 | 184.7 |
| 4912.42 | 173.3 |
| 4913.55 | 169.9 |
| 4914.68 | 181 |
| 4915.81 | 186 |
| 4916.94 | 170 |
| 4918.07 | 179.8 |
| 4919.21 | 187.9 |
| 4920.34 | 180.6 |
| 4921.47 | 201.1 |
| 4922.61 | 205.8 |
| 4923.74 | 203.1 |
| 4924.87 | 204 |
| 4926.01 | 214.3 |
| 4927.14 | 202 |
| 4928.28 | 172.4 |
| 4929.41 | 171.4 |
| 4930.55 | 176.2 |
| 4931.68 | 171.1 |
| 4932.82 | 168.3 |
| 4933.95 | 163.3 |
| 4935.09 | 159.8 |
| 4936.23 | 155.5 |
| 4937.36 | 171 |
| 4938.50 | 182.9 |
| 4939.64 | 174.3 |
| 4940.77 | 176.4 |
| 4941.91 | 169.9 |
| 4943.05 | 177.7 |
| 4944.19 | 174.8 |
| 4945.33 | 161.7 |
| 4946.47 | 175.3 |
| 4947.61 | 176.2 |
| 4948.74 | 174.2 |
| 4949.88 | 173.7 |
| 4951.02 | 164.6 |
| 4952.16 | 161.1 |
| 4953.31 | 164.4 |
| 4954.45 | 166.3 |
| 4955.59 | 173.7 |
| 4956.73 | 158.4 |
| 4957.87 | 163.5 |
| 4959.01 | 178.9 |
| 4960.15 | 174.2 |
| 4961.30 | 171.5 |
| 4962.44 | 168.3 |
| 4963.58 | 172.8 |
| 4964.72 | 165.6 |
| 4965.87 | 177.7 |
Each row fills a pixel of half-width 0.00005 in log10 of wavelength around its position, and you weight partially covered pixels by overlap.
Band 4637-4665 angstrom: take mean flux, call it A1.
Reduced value 188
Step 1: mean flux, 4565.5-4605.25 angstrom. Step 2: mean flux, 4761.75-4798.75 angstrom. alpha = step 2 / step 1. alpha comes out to 0.89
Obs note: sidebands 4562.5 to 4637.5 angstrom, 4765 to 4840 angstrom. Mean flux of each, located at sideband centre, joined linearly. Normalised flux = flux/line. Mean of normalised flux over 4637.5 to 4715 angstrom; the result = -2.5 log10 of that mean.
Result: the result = 0.05 mag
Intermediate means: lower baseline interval 202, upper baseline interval 181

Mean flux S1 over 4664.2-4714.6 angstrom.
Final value 185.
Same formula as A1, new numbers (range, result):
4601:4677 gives 192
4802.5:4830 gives 180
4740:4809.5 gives 184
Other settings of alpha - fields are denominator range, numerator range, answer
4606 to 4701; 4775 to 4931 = 0.95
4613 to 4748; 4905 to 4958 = 0.94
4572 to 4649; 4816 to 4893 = 0.89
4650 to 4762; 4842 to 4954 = 0.96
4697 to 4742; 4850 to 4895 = 0.94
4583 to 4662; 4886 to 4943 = 0.90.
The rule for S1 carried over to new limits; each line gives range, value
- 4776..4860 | 181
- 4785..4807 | 182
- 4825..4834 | 183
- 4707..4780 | 187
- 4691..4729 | 188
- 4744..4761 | 185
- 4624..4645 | 195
